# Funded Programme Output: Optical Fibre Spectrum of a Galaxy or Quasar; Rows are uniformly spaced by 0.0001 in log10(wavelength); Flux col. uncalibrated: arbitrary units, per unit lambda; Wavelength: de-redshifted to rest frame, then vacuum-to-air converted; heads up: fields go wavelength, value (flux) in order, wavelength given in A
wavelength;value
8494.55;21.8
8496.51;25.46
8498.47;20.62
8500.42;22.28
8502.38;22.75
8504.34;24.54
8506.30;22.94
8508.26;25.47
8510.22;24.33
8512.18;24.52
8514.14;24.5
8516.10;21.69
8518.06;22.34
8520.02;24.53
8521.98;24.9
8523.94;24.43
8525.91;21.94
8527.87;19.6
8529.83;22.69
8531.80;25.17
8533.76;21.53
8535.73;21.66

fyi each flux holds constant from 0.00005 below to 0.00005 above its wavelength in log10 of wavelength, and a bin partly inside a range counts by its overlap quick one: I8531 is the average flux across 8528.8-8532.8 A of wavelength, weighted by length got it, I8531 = 23.9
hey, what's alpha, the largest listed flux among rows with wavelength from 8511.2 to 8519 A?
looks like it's 24.52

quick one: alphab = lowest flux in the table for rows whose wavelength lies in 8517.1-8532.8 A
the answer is 19.6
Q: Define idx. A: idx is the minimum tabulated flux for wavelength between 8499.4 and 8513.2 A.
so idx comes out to 22.28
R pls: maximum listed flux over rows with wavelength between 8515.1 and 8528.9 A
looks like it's 24.9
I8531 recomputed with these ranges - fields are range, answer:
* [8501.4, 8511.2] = 24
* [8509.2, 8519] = 23.5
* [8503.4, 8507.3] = 23.7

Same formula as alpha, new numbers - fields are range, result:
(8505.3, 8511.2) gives 25.47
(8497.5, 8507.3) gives 24.54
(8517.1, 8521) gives 24.53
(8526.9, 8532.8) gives 25.17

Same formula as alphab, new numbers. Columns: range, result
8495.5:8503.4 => 20.62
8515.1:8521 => 21.69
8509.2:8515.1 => 24.33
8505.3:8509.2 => 22.94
